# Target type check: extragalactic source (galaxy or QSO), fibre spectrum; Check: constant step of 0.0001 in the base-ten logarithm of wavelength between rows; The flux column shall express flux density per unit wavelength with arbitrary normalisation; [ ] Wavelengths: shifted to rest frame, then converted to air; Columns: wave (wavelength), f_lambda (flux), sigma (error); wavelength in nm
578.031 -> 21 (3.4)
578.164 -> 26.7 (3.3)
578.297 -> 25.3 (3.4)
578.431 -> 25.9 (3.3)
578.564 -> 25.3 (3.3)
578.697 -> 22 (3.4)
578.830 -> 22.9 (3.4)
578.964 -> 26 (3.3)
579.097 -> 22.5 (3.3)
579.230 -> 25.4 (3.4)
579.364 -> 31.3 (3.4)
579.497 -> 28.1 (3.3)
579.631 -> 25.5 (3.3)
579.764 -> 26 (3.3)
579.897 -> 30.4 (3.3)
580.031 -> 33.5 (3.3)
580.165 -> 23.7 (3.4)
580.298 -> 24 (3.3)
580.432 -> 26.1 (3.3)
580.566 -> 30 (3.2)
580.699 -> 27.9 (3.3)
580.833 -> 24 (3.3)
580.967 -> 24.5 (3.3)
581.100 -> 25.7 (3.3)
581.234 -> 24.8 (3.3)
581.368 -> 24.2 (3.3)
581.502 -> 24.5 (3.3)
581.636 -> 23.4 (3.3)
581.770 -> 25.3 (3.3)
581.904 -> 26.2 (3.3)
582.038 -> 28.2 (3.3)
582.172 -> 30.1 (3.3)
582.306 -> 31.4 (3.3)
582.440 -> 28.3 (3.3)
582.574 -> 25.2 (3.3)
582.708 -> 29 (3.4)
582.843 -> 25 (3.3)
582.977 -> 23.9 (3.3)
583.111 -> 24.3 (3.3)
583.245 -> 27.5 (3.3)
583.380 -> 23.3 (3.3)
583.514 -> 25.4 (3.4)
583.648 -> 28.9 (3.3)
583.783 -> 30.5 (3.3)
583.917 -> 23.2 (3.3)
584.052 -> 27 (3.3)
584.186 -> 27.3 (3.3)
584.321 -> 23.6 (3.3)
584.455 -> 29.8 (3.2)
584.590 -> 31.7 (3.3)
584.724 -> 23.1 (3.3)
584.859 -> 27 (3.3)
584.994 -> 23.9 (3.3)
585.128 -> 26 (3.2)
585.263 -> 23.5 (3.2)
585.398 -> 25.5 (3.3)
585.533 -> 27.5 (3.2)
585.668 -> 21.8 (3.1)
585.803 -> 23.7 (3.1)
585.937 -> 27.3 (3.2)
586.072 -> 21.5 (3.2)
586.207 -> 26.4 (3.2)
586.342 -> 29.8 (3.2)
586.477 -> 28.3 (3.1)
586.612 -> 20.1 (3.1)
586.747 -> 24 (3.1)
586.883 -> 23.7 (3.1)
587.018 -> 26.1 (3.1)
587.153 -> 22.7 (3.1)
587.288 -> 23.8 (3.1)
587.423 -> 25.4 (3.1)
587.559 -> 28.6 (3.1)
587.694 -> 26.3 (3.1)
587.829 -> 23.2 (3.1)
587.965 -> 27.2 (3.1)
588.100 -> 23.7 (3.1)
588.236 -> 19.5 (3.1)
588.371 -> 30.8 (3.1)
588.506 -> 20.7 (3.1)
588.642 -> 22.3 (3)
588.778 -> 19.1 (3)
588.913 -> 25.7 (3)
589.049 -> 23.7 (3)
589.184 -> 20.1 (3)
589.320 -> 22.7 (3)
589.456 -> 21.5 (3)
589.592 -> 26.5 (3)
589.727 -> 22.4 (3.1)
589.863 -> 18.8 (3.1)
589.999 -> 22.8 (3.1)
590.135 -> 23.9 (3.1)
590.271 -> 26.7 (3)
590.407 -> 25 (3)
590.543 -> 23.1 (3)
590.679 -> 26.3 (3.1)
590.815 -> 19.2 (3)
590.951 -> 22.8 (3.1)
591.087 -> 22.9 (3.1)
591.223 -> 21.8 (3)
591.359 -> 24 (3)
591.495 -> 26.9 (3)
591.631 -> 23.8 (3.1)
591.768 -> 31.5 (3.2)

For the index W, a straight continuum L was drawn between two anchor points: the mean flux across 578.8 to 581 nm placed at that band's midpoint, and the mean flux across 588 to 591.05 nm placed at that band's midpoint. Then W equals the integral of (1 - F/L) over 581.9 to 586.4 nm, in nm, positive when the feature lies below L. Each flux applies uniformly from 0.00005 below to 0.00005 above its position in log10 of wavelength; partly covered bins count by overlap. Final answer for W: -0.23 nm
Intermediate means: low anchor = 26.7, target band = 26.4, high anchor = 23.1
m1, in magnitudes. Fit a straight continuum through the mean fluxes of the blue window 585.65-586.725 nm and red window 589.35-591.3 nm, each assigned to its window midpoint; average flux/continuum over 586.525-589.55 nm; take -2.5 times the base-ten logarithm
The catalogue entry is 0.020 mag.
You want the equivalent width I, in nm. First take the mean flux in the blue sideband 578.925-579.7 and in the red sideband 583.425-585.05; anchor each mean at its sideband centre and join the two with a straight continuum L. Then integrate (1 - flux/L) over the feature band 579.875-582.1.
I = 0.03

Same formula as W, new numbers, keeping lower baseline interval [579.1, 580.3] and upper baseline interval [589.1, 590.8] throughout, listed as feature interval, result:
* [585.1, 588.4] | -0.06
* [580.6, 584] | 0.02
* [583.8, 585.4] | -0.04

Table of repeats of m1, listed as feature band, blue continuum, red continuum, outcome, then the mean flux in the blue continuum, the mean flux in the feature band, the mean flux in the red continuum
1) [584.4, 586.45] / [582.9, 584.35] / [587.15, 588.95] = -0.03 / 26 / 25.9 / 24.2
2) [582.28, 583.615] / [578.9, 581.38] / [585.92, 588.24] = -0.01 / 26.6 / 26.2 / 25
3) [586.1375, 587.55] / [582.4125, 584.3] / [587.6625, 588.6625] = -0.02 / 26.2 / 25.2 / 24.2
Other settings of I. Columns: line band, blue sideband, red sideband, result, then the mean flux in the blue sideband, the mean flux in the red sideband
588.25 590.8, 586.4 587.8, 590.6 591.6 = 0.08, 24.9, 23.4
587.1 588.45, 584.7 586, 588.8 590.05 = -0.09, 25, 22.6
